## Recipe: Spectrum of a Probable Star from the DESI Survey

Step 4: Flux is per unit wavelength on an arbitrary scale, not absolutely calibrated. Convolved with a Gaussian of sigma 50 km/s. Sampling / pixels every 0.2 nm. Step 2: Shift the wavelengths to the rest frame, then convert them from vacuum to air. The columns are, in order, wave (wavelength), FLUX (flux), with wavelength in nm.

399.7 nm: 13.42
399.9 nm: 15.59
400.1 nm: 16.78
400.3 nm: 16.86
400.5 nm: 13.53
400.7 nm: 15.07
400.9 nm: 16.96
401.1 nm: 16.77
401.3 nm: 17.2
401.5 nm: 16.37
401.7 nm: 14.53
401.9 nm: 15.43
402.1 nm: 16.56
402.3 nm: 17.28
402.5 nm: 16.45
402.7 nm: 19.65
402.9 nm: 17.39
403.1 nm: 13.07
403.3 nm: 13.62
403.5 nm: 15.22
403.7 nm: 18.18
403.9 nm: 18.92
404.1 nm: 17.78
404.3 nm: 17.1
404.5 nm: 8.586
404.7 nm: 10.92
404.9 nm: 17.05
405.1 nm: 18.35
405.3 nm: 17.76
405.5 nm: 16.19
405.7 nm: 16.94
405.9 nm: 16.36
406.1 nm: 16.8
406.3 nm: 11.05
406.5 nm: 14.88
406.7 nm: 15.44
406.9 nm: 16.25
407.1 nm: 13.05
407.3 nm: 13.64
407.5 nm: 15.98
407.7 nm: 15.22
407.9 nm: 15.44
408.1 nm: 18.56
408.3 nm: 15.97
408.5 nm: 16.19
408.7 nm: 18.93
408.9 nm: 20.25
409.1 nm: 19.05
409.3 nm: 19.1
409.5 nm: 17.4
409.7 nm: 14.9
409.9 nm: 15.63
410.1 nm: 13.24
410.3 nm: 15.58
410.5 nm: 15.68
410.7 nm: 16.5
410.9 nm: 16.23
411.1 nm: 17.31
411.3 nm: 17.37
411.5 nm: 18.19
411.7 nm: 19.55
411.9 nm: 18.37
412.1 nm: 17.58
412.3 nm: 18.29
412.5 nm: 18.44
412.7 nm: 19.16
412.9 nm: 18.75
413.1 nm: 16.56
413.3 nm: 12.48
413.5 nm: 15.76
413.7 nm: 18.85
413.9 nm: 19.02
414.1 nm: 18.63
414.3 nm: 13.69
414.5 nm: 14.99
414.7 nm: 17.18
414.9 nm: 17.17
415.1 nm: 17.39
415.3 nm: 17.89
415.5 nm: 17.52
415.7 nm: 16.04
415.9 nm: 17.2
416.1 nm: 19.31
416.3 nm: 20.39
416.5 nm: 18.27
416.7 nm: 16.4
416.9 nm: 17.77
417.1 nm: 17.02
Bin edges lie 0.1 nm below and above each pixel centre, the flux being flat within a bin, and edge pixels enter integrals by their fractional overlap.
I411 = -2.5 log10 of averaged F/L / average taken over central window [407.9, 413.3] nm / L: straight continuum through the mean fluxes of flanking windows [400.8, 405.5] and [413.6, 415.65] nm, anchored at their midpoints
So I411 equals -0.029 mag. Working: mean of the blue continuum 16.1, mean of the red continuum 17.2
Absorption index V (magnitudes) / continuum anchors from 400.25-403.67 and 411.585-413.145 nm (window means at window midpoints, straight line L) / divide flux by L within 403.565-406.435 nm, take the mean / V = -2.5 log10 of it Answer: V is 0.06 mag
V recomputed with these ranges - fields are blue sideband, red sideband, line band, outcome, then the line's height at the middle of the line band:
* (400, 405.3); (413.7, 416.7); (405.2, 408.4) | 0.06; 16.5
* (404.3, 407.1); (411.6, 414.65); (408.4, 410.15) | -0.07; 16.2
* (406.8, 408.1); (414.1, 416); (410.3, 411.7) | -0.07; 15.9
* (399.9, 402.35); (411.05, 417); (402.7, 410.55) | 0.05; 16.7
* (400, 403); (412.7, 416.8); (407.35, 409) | -0.01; 16.8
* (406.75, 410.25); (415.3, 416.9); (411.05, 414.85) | -0.01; 17.3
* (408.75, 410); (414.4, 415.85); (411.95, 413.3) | -0.03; 17.3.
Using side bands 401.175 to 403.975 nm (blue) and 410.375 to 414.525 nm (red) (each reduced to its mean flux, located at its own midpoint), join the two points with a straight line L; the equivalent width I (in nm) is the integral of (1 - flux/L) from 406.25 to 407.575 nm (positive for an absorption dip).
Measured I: 0.19 nm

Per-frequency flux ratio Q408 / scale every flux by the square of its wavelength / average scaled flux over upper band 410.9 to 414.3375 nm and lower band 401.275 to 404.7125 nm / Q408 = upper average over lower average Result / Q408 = 1.2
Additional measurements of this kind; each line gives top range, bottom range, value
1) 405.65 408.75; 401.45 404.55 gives 0.99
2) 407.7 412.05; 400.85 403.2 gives 1.08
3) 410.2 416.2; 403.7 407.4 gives 1.16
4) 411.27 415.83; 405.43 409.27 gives 1.10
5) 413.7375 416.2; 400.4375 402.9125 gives 1.12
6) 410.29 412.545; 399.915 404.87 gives 1.15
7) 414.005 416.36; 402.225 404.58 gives 1.13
